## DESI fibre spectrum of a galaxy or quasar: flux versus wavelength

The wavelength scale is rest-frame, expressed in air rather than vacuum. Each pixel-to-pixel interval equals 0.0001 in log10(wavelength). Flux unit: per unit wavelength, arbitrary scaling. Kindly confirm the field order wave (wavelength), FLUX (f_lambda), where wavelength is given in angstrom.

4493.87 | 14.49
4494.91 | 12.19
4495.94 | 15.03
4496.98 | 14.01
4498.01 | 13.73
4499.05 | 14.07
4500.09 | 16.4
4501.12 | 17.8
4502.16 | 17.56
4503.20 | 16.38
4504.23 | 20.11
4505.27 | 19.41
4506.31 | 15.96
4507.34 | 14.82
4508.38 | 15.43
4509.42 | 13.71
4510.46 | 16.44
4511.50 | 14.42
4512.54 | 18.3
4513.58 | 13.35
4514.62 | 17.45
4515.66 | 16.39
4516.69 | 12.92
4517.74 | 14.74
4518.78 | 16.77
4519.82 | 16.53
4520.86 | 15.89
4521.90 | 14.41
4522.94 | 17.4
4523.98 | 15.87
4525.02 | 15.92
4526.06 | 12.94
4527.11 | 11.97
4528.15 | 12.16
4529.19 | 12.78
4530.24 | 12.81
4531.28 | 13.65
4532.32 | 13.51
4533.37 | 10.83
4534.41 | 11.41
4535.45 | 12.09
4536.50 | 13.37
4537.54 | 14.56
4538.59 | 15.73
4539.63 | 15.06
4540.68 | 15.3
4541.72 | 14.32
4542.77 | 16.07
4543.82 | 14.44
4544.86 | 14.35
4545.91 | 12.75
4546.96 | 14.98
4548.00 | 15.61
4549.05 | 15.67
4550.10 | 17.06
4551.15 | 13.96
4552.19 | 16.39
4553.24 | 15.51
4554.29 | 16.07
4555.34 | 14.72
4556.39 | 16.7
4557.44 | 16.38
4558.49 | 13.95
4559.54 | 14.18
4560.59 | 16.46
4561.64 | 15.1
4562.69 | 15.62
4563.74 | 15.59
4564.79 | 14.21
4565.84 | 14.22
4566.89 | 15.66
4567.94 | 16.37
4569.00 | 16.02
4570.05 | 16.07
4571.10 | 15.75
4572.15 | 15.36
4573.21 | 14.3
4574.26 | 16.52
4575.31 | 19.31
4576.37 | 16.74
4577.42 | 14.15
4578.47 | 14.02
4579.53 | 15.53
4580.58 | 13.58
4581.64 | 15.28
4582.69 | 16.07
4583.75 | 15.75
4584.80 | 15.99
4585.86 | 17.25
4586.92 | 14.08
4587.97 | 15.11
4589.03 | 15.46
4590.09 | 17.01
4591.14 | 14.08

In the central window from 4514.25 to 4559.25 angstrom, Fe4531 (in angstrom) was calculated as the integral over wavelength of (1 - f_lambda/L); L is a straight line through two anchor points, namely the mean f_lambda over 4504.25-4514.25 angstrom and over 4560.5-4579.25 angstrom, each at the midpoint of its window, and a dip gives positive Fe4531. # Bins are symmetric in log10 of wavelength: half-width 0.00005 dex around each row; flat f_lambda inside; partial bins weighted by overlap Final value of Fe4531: 3.3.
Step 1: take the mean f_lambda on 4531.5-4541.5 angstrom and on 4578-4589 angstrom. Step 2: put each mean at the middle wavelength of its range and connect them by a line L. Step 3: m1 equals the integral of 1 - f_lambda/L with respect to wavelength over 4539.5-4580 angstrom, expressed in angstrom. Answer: -2.8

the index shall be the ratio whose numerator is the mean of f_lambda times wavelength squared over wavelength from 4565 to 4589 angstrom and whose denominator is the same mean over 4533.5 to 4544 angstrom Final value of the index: 1.12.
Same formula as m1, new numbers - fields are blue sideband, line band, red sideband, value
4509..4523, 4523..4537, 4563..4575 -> 2.16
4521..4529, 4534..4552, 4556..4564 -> 0.47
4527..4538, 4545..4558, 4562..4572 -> -1.11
